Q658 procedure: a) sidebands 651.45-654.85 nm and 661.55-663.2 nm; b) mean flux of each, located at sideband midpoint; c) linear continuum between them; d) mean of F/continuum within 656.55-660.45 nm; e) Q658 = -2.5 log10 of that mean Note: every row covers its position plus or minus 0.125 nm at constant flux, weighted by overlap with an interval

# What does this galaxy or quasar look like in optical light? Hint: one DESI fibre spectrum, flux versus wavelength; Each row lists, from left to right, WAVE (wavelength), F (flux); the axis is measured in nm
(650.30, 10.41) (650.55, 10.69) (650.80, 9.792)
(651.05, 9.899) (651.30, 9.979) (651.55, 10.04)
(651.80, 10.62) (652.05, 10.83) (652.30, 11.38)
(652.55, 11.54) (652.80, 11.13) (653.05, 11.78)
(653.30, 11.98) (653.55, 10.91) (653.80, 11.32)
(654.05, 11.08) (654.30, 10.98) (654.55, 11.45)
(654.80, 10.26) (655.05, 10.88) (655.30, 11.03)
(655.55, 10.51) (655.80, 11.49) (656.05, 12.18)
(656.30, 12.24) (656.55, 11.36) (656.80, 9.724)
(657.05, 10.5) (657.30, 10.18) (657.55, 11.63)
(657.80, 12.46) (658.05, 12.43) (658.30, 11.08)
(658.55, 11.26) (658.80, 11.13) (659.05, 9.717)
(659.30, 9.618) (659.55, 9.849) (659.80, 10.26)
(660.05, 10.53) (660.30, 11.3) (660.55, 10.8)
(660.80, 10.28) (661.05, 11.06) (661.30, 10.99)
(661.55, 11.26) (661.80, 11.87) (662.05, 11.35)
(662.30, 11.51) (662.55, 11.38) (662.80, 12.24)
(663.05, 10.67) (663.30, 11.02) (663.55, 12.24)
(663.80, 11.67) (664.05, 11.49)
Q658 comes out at 0.05 mag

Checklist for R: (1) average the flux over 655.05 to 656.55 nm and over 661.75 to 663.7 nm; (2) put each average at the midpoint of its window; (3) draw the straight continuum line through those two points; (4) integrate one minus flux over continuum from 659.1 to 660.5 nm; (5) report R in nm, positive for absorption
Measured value 0.144 nm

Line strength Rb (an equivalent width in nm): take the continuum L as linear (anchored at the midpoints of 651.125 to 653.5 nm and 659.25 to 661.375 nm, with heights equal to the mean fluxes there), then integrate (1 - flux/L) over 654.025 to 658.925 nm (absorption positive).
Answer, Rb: -0.20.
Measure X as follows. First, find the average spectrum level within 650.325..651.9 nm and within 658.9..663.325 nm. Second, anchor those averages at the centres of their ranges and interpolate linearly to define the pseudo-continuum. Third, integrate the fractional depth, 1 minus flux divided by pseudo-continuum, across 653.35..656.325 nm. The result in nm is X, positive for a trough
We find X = -0.212 nm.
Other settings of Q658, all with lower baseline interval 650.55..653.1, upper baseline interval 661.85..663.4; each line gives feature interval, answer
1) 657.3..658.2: -0.08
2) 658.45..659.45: 0.08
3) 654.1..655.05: -0.01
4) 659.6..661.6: 0.05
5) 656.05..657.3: 0.00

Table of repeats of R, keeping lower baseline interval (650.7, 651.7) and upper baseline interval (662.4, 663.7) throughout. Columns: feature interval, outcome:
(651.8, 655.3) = -0.31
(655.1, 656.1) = -0.06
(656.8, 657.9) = -0.02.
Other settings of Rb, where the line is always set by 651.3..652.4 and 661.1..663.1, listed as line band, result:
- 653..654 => -0.06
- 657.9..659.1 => -0.01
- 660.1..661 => 0.04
